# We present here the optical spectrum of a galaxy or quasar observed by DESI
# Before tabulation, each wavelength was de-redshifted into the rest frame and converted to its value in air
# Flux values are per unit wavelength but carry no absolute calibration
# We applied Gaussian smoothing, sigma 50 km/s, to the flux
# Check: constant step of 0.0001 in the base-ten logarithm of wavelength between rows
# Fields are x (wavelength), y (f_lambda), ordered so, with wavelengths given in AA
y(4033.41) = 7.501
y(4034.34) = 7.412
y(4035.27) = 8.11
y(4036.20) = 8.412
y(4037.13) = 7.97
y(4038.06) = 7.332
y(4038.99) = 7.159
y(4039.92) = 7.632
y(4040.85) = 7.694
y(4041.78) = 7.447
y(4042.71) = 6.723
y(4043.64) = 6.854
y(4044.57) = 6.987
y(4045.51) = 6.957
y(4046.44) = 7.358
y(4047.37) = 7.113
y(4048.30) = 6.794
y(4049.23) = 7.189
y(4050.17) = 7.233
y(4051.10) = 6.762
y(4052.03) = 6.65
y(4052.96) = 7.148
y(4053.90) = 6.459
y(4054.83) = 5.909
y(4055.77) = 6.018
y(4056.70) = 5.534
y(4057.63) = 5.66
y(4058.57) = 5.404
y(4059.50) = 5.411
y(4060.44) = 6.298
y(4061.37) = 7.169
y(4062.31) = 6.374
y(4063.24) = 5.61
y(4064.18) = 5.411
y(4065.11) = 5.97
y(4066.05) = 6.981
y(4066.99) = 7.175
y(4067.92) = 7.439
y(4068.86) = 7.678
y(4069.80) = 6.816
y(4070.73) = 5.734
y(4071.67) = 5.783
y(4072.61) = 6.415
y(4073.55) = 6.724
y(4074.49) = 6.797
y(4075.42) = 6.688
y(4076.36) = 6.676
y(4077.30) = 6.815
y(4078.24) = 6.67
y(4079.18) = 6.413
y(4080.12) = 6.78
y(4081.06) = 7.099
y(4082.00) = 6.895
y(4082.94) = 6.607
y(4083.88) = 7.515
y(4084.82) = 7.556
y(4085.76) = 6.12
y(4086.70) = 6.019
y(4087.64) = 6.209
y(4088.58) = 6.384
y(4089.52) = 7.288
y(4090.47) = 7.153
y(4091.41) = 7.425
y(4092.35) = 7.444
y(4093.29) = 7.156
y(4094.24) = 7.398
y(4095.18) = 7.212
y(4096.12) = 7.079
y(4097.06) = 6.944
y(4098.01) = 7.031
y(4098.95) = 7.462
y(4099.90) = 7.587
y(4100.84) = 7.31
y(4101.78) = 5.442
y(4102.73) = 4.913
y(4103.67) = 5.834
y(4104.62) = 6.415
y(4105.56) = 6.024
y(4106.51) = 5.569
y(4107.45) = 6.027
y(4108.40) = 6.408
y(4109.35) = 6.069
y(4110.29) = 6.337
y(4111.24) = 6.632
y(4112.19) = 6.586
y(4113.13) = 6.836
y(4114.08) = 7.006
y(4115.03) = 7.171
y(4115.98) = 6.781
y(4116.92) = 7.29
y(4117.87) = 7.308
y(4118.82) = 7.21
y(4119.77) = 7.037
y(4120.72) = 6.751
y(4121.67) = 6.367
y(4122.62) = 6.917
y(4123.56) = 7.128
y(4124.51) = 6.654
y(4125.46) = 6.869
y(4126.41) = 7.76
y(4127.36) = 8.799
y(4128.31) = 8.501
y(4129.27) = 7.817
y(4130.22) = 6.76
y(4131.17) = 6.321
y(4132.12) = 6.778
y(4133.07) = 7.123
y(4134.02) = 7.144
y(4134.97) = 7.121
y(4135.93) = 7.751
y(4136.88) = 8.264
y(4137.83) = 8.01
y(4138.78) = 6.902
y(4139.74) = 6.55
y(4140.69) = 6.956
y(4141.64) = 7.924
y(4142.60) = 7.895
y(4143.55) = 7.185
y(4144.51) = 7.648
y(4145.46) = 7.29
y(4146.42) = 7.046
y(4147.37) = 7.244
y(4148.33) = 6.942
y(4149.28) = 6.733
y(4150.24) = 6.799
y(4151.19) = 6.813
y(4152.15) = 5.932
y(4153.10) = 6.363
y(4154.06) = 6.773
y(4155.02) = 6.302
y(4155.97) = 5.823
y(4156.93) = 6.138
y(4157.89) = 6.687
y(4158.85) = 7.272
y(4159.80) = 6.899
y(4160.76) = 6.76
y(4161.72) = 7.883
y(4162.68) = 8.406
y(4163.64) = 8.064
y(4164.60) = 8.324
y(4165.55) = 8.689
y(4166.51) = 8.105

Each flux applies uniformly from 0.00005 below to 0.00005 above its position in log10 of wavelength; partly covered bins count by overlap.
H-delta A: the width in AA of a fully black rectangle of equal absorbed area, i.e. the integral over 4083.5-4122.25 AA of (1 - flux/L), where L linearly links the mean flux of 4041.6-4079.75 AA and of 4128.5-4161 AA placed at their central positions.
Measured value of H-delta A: 0.3 AA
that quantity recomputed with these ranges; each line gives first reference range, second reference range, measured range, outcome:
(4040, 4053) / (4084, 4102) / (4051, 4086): 2.7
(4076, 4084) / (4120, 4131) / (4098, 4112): 1.5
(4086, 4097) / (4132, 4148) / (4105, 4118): 1.0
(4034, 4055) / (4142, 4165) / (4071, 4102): 1.2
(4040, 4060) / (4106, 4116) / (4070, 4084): -0.1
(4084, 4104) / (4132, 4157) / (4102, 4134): 0.7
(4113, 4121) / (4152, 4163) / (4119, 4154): -1.2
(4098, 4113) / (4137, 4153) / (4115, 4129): -1.2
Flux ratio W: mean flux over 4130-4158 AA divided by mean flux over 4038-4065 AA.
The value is 1.1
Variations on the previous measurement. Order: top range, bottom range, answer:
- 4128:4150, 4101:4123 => 1.12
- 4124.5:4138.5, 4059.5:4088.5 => 1.13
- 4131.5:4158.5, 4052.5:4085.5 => 1.08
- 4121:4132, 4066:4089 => 1.08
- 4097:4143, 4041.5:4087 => 1.05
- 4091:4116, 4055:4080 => 1.05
